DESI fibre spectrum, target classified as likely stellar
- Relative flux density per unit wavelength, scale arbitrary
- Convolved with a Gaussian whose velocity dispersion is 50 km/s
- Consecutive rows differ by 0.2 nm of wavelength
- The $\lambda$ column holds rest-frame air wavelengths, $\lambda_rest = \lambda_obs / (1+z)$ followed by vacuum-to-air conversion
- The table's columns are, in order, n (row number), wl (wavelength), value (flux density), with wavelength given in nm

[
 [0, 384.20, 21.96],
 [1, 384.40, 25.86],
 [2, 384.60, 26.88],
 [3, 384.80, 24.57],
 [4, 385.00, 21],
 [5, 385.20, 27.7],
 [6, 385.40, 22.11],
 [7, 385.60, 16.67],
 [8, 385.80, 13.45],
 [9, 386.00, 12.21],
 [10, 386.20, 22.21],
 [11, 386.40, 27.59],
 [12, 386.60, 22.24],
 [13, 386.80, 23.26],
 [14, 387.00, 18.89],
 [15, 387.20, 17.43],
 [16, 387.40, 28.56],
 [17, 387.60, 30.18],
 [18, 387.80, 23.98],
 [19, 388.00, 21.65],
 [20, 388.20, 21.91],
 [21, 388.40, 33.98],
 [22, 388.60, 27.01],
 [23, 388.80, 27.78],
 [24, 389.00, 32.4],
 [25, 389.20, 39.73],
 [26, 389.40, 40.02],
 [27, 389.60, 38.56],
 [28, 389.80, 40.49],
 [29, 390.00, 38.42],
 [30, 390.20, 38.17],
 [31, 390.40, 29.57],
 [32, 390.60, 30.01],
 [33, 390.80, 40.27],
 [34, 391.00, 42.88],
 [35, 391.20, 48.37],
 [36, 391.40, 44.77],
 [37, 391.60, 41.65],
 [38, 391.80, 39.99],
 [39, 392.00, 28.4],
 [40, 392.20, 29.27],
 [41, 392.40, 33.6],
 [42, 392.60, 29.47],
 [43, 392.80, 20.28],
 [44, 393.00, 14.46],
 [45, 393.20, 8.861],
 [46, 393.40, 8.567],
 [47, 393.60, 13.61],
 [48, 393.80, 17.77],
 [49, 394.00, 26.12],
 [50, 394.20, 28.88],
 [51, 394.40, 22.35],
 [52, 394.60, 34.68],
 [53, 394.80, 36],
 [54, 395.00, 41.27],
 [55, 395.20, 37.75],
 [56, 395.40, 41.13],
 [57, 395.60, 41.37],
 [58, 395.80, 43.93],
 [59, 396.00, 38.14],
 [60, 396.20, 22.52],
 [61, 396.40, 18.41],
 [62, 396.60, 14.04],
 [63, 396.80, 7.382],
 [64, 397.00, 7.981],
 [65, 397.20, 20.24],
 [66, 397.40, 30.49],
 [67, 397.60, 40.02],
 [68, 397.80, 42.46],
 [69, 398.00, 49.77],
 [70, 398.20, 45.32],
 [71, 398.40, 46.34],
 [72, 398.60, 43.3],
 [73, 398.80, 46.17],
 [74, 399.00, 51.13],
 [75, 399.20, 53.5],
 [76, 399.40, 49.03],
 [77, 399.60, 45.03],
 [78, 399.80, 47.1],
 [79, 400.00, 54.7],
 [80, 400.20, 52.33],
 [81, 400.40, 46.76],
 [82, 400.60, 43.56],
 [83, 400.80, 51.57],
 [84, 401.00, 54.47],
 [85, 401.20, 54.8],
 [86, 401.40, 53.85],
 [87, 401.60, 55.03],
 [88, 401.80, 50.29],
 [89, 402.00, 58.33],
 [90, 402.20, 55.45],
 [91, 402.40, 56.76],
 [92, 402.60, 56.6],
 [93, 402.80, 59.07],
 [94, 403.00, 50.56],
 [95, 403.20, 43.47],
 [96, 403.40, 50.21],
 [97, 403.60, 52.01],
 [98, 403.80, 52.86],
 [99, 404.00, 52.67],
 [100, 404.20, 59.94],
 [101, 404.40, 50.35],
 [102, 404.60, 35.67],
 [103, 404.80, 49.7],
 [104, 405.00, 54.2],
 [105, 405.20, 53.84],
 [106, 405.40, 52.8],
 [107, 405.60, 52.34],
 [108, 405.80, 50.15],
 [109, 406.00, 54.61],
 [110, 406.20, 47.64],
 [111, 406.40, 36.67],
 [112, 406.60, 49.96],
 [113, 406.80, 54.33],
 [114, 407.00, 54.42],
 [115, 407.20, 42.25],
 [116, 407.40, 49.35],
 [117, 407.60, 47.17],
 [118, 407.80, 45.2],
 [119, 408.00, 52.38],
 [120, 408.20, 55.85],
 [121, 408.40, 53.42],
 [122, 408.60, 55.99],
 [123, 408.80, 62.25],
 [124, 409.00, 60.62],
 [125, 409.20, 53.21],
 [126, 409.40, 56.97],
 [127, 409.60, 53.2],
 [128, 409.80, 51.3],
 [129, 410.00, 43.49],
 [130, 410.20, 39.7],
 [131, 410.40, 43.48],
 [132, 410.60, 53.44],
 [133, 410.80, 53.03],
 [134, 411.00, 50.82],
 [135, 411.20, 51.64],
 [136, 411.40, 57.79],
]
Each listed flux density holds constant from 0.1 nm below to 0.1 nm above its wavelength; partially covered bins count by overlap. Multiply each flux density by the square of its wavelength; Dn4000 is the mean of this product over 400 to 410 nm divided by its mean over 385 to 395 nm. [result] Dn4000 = 1.99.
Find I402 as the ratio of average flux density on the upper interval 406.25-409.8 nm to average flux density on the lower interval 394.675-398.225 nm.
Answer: 1.63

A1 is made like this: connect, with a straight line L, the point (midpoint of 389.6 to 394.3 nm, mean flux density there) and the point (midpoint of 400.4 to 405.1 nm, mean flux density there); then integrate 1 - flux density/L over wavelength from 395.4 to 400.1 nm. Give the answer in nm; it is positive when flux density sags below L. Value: 0.56 nm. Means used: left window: 30.3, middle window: 37.4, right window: 52.1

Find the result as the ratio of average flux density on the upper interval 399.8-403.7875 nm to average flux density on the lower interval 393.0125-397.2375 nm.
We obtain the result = 2.1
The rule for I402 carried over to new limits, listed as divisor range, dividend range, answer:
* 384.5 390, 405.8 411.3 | 1.94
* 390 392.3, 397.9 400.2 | 1.29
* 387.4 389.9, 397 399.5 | 1.33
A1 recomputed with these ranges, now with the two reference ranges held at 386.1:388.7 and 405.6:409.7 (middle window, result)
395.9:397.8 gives 0.72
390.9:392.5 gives -0.44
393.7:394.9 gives 0.22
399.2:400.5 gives -0.26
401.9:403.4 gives -0.30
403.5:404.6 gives -0.12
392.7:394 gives 0.71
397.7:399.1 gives -0.25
